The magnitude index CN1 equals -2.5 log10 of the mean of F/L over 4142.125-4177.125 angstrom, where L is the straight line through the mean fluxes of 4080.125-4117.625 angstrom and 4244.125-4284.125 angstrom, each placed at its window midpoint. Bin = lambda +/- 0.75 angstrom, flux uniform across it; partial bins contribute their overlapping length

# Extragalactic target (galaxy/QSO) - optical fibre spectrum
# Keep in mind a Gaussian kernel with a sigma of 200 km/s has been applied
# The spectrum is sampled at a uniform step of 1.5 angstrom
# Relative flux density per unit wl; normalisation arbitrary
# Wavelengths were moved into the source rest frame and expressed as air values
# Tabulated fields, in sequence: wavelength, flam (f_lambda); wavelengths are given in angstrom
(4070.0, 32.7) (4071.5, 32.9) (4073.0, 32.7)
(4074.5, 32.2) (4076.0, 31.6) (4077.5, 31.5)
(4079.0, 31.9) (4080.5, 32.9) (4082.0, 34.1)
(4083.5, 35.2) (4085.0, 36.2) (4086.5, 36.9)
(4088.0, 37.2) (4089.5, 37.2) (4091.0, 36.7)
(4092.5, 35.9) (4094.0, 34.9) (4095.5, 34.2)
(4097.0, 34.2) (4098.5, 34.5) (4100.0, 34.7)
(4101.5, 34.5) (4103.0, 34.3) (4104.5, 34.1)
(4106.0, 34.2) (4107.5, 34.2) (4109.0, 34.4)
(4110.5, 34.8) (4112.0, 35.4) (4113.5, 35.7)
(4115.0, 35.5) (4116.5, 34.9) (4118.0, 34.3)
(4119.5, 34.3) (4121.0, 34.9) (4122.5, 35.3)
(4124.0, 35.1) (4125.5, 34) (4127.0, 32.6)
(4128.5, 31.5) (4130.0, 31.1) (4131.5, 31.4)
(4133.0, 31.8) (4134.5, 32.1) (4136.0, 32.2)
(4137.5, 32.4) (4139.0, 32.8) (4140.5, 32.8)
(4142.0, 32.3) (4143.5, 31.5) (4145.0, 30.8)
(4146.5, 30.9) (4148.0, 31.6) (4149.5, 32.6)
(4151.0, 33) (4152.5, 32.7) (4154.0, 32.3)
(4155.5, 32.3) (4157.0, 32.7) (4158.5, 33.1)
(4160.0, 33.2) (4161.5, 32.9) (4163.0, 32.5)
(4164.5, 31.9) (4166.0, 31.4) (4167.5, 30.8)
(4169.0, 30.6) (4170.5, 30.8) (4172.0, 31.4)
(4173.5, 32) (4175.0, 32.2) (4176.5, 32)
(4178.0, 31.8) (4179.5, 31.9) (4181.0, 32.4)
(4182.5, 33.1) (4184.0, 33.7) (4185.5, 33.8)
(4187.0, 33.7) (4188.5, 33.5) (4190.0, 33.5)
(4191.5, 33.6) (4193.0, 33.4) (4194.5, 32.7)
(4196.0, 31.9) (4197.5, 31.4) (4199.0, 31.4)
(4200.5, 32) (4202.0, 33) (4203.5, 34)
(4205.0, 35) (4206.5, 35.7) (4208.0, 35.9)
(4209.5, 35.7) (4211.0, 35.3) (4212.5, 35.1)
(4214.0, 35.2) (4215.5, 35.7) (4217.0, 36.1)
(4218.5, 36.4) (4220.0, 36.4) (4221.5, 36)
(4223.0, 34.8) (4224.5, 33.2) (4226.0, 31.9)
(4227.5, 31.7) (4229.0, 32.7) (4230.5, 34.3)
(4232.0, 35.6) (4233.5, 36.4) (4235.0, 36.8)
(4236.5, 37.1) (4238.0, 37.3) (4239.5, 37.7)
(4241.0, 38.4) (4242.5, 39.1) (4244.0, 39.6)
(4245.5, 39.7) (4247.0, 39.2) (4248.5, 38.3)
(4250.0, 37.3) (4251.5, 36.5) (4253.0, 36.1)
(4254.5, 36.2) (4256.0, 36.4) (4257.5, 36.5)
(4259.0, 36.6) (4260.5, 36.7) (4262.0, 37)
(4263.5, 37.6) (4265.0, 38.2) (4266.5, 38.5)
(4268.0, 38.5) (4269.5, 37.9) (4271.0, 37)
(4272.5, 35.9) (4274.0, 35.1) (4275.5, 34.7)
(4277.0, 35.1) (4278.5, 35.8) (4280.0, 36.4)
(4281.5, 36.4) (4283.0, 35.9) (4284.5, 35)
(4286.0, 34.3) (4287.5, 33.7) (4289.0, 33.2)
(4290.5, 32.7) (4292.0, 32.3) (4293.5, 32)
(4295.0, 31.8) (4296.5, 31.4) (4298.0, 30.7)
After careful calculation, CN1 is 0.12 mag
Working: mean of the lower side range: 35.1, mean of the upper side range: 36.9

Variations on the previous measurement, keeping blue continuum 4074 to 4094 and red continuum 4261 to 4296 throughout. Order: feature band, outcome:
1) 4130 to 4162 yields 0.09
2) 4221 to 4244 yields -0.01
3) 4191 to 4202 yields 0.09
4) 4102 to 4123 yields 0.00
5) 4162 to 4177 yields 0.11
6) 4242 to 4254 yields -0.09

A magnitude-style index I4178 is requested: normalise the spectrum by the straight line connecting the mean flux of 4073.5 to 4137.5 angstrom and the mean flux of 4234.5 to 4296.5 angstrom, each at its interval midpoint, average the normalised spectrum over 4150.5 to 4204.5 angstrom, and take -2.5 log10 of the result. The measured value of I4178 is 0.08 mag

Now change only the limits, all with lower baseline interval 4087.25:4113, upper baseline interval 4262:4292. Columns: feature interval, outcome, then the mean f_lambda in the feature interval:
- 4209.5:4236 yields 0.02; 35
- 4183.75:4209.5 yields 0.06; 33.5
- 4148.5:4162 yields 0.08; 32.7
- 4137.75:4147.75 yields 0.11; 31.9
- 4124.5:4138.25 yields 0.10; 32.2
